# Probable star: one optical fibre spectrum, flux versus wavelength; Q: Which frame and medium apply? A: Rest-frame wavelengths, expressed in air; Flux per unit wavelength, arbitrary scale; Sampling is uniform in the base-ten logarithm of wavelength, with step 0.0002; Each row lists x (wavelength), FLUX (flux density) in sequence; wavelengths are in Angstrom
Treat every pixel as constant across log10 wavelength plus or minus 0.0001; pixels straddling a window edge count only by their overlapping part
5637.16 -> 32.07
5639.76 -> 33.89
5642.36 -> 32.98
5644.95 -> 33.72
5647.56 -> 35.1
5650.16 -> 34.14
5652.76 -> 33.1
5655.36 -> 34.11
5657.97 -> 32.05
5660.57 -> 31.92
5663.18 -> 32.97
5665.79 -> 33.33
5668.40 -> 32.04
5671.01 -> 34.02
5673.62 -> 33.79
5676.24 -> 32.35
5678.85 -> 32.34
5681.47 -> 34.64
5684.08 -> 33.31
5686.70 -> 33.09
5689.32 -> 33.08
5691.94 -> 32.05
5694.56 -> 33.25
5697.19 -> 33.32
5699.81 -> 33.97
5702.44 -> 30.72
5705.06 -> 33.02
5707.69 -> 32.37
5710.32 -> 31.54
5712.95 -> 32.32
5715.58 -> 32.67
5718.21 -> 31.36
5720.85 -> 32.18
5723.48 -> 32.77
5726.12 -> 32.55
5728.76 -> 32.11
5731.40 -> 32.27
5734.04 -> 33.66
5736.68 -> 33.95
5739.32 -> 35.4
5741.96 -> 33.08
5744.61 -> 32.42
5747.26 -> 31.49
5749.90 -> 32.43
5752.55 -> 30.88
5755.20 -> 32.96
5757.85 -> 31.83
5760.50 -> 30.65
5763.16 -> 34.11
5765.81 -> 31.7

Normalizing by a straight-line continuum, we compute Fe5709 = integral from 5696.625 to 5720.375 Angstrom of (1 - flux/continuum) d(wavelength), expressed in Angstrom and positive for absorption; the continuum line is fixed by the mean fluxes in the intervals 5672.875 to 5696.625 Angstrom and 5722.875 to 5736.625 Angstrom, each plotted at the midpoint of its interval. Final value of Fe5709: 0.4 Angstrom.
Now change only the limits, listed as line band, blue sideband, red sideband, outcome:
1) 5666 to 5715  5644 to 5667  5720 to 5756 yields 0.4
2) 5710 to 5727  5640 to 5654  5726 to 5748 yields 0.5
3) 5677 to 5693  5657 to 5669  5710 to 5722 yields -0.4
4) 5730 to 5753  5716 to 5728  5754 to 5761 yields -0.6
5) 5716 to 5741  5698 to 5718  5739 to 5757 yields -0.4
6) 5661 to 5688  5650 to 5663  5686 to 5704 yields -0.2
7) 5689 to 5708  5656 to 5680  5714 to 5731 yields -0.1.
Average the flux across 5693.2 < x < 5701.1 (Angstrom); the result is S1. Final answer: 33.5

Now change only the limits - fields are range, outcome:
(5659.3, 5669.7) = 32.6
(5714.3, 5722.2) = 32.1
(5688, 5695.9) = 32.8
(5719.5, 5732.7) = 32.4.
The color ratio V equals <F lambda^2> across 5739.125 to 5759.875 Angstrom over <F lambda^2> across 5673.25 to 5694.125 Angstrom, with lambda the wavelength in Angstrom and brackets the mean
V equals 1.0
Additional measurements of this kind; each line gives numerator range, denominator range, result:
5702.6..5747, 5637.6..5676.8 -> 1.00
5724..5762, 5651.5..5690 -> 1.01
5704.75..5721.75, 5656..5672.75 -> 1.00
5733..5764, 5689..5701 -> 1.01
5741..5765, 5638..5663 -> 1.00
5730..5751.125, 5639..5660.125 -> 1.02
